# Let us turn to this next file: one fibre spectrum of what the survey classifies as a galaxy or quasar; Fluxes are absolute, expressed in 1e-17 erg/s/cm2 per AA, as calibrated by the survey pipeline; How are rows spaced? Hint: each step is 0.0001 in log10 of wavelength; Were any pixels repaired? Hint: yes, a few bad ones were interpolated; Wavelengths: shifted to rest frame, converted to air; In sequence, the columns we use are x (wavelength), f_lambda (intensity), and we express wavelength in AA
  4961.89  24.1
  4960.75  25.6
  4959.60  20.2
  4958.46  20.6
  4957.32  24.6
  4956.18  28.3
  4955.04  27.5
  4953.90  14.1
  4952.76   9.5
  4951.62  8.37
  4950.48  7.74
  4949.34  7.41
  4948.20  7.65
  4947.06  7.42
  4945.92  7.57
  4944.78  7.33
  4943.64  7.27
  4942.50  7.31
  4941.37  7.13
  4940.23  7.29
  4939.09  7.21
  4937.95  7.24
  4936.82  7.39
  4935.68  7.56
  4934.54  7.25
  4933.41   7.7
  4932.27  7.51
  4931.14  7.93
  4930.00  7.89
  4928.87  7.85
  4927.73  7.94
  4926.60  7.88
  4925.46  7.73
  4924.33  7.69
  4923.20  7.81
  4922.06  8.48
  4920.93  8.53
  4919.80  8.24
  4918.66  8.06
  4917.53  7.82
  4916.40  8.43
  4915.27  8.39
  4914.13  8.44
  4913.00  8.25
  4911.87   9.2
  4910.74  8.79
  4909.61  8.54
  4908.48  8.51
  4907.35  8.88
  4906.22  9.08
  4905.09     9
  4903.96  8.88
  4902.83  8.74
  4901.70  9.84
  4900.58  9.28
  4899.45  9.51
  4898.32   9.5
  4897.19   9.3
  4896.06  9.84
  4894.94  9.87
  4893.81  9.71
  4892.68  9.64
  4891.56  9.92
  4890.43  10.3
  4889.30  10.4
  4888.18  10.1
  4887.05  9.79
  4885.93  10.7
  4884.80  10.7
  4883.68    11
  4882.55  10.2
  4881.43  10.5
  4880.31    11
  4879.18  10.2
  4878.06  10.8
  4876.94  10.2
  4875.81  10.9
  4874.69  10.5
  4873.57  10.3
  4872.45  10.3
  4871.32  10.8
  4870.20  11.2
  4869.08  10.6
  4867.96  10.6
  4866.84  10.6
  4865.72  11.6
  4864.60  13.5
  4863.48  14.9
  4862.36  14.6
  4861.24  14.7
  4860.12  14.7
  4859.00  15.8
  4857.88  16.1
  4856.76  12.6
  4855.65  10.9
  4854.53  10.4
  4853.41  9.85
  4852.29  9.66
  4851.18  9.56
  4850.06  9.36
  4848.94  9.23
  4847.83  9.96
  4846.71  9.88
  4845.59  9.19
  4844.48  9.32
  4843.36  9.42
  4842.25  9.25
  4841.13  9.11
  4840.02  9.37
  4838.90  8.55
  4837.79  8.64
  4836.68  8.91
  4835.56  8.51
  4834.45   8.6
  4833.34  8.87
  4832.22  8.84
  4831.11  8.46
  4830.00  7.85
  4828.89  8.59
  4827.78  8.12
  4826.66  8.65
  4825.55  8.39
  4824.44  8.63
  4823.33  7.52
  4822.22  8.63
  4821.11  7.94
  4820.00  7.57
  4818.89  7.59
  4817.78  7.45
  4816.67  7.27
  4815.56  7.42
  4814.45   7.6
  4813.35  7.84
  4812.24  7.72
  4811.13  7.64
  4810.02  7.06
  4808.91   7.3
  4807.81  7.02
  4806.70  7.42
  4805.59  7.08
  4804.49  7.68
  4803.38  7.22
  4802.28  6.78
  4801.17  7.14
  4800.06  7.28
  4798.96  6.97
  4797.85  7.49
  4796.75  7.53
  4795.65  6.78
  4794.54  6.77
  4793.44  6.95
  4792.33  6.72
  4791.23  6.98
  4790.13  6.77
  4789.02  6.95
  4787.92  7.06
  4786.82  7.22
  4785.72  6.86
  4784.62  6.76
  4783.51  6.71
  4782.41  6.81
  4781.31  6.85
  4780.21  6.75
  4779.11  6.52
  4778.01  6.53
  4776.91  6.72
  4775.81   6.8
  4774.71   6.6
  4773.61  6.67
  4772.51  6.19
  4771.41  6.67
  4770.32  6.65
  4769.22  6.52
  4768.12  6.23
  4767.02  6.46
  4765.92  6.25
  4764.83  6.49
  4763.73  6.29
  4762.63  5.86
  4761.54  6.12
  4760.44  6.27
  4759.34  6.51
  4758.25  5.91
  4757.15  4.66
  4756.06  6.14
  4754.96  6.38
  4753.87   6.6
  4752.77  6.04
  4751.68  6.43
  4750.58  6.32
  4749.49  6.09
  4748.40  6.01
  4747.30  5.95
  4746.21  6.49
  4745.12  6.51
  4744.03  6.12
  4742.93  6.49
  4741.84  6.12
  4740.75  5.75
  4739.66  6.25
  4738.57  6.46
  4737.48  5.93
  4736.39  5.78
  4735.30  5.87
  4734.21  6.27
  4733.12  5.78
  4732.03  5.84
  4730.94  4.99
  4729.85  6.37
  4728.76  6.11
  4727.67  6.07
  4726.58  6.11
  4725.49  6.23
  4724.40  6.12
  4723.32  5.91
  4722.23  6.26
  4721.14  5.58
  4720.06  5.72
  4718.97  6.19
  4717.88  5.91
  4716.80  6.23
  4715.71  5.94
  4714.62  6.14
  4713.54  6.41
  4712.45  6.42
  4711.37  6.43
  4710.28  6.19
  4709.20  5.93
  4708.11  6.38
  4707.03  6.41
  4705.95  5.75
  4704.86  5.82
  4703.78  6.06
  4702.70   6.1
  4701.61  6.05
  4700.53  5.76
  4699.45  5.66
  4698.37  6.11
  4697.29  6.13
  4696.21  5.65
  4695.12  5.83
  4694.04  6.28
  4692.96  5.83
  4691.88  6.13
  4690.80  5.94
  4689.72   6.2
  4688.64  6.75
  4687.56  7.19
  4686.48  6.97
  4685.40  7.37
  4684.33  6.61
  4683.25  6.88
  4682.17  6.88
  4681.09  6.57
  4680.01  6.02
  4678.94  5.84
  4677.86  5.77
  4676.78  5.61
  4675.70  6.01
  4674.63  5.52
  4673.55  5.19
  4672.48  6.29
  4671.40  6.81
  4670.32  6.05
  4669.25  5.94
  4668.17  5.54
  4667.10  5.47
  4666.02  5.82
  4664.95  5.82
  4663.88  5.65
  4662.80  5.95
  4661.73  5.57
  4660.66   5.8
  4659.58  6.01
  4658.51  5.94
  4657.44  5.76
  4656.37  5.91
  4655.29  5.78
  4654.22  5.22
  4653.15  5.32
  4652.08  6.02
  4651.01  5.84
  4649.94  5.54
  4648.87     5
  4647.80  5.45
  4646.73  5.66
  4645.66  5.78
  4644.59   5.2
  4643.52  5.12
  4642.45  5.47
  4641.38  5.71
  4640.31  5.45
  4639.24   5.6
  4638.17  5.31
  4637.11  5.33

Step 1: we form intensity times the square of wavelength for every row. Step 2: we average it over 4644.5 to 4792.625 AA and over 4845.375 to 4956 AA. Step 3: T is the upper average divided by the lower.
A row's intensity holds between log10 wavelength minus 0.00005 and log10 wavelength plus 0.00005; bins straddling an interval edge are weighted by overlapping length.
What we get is 1.72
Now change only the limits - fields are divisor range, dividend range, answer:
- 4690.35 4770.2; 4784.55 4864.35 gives 1.50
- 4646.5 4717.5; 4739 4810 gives 1.14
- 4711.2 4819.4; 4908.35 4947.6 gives 1.28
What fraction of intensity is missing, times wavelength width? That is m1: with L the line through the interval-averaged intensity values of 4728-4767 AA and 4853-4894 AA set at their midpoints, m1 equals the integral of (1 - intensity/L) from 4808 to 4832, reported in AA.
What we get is 3.4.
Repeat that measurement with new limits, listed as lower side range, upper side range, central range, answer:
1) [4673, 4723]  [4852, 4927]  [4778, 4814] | 5.00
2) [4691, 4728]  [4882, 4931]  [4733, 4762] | 2.17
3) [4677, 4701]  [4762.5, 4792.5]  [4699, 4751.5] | 2.94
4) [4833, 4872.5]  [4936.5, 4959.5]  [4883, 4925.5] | 8.03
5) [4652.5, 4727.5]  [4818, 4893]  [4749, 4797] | 9.46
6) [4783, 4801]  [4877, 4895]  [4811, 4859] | -2.79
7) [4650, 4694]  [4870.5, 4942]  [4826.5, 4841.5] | -0.99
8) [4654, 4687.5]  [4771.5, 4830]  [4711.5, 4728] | 1.04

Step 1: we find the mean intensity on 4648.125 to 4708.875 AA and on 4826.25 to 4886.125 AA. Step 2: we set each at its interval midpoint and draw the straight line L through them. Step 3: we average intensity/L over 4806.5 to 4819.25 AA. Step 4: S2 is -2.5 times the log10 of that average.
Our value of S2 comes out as 0.254 mag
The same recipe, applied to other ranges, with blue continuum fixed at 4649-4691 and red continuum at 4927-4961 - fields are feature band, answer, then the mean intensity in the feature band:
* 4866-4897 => -0.05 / 10.4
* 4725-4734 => 0.20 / 5.94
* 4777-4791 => 0.19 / 6.82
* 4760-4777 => 0.22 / 6.42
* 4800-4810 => 0.18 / 7.2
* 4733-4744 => 0.20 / 6.08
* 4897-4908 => 0.12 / 9.19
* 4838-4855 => -0.02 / 9.45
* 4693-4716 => 0.10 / 6.06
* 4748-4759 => 0.24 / 6.07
